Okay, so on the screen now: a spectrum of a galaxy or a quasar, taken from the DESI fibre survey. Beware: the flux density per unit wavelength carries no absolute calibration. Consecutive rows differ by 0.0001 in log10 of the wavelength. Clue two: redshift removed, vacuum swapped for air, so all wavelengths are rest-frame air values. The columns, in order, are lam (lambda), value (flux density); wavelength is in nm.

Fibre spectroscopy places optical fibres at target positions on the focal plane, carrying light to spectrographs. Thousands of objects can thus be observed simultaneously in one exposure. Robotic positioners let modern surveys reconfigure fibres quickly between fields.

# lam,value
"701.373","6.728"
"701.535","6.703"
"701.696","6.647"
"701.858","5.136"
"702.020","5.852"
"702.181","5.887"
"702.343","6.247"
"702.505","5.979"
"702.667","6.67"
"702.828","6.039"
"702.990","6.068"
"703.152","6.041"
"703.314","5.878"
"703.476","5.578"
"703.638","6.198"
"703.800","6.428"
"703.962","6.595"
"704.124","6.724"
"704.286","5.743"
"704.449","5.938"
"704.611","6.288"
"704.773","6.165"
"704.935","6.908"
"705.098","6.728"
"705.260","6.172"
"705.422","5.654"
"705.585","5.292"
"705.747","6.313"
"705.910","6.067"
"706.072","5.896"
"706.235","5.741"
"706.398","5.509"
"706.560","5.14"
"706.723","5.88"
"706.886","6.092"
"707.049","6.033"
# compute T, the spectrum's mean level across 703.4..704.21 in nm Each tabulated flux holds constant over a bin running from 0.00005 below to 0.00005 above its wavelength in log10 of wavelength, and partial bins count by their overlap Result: 6.31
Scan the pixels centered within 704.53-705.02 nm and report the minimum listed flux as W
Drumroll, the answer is 6.165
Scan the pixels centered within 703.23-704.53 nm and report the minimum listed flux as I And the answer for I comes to 5.578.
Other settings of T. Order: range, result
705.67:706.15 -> 6.09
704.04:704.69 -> 6.17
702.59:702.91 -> 6.36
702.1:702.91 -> 6.17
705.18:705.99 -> 5.9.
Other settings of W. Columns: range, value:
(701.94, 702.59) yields 5.852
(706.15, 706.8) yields 5.14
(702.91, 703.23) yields 6.041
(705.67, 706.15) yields 5.896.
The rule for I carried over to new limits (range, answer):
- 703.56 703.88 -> 6.198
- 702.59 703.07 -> 6.039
